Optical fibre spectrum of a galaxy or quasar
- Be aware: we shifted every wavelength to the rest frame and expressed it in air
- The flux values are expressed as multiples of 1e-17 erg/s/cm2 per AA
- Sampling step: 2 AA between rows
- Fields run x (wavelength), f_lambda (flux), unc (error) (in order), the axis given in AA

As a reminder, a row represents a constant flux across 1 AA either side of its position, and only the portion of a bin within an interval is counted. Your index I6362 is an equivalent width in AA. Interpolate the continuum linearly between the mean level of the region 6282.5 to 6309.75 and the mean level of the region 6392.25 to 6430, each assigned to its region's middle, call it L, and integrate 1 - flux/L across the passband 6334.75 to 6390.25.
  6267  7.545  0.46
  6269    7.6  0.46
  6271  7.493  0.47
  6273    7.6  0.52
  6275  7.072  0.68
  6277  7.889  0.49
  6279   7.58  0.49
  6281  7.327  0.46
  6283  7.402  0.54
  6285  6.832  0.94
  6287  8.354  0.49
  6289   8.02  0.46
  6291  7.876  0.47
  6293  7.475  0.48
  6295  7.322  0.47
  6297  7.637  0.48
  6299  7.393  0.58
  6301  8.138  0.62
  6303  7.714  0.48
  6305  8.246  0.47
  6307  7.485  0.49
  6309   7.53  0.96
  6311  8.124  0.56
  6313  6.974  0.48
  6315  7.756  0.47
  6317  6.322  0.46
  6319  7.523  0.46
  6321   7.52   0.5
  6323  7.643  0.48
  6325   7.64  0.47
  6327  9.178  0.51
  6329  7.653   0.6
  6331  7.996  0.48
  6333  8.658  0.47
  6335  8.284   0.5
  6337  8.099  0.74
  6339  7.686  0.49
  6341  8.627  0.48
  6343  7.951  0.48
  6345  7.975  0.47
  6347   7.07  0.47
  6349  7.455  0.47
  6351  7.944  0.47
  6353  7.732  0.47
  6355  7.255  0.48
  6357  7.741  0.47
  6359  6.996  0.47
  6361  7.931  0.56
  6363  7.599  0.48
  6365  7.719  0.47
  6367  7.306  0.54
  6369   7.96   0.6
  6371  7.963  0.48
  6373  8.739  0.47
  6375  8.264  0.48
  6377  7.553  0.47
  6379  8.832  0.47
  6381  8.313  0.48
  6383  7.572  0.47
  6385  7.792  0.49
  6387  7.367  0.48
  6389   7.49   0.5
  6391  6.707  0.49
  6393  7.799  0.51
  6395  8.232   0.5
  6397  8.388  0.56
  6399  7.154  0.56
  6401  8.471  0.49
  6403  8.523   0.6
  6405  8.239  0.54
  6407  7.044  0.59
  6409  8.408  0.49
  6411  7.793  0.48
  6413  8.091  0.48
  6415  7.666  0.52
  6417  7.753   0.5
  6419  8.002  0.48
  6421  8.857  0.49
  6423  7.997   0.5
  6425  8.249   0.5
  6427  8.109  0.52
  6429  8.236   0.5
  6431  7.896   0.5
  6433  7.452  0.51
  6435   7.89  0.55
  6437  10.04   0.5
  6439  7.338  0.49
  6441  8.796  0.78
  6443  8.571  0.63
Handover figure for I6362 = 0.55 AA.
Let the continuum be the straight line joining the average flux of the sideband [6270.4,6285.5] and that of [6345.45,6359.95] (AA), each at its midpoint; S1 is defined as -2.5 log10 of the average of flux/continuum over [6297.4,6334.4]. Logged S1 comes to -0.04 mag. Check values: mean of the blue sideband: 7.42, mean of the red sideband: 7.48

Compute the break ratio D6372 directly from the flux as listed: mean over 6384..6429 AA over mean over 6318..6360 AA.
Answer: 1.0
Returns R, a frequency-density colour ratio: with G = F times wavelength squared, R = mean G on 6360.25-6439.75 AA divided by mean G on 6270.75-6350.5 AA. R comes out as 1.06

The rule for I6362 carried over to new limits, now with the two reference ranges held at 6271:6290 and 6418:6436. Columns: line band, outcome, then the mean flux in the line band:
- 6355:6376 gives 0.18 AA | 7.79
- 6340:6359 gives 0.23 AA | 7.71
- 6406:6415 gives 0.23 AA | 7.82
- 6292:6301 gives 0.10 AA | 7.53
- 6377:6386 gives -0.17 AA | 8.06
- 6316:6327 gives 0.30 AA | 7.5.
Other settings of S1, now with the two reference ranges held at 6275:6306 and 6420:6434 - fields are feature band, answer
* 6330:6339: -0.05 mag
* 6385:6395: 0.07 mag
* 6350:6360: 0.05 mag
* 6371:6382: -0.05 mag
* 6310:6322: 0.05 mag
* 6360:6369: 0.03 mag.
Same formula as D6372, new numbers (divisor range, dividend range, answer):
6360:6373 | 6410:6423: 1.03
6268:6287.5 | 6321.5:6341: 1.08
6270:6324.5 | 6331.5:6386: 1.04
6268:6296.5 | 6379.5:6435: 1.05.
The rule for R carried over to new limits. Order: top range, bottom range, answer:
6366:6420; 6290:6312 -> 1.05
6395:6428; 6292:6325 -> 1.10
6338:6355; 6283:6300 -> 1.04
